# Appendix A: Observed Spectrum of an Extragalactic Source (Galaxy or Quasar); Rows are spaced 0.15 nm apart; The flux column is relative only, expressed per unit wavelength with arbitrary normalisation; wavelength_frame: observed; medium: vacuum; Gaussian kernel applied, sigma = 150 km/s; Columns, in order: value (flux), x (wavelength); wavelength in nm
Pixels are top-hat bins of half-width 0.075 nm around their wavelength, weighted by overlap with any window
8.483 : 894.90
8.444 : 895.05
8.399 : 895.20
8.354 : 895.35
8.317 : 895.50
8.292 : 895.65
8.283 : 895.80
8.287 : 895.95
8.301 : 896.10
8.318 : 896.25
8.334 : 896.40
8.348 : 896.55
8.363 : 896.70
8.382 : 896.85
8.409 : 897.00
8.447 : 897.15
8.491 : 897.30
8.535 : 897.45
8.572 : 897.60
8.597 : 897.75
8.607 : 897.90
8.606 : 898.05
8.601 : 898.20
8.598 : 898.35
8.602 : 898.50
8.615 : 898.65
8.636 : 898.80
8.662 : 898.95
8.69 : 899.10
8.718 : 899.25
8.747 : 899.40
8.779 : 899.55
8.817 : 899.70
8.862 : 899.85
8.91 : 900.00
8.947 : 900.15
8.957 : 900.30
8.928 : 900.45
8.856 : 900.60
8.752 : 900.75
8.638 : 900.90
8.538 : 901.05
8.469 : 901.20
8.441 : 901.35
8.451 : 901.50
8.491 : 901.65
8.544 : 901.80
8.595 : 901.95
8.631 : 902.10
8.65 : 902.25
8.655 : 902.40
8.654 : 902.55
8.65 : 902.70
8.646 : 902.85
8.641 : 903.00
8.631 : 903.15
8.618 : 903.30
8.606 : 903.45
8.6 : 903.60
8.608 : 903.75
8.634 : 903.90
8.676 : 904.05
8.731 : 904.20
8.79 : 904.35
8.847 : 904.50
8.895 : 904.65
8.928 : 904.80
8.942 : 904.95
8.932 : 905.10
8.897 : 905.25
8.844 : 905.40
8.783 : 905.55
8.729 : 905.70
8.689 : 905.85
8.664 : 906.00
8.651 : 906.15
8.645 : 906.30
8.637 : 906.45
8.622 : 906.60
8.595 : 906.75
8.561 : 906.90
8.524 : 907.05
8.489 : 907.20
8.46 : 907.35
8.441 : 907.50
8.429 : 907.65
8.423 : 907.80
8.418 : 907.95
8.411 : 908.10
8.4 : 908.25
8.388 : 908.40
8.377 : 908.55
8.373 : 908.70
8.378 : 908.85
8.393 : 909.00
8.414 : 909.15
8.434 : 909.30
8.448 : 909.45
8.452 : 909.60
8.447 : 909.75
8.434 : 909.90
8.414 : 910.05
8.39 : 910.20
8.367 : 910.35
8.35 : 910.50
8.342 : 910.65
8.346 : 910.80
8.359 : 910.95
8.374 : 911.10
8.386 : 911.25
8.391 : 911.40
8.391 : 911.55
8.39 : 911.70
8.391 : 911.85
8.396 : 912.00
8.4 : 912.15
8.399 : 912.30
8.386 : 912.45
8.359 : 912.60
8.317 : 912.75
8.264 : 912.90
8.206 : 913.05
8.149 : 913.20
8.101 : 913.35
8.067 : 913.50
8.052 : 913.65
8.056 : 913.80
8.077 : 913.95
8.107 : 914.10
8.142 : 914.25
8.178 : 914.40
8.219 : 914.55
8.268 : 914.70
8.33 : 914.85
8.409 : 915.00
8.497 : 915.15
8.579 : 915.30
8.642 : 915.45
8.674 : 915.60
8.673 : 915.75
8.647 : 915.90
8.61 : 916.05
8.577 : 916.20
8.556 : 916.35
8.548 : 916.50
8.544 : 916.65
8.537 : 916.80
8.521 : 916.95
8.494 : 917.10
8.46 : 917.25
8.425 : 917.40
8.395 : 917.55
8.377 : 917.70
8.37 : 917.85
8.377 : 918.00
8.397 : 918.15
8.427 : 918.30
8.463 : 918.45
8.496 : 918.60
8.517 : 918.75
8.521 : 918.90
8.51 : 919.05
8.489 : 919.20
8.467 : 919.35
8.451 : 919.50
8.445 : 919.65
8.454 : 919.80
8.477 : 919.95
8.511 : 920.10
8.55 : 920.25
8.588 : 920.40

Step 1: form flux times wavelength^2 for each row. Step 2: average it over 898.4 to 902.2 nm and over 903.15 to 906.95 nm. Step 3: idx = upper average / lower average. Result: 1.01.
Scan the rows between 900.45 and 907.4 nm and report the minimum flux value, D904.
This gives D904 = 8.441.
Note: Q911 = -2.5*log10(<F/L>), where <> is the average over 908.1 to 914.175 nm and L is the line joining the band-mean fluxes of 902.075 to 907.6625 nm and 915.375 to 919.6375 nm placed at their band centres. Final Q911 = 0.03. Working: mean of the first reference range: 8.68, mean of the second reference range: 8.5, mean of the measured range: 8.33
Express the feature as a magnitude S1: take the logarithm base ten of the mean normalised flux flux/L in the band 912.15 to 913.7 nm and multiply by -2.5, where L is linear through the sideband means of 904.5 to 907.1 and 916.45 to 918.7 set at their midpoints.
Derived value 0.042 mag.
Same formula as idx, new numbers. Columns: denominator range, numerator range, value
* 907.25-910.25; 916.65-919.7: 1.03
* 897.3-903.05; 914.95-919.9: 1.02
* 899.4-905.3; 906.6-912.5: 0.98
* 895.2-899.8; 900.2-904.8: 1.03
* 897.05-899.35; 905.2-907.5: 1.02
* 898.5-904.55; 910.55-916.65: 0.99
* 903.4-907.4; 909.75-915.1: 0.97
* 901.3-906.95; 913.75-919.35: 1.00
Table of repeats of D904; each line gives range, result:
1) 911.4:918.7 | 8.052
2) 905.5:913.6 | 8.067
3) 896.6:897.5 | 8.363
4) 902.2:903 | 8.641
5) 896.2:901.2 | 8.318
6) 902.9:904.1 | 8.6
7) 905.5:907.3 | 8.489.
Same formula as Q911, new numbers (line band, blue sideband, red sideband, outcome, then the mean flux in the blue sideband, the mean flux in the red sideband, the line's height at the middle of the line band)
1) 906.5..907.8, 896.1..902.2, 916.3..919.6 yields 0.00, 8.61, 8.47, 8.55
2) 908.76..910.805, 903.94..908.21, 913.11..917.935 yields 0.02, 8.66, 8.38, 8.55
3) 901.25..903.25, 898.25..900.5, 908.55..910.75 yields 0.01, 8.76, 8.4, 8.66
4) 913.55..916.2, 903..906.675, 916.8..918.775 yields 0.02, 8.73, 8.44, 8.51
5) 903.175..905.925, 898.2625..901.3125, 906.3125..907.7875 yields -0.02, 8.73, 8.53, 8.6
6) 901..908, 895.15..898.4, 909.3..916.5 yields -0.03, 8.43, 8.36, 8.4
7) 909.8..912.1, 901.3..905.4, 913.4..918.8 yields 0.02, 8.69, 8.41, 8.52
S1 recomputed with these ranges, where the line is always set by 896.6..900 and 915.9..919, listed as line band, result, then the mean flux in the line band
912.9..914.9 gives 0.046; 8.15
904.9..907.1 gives -0.019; 8.71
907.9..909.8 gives 0.017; 8.41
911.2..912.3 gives 0.017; 8.39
